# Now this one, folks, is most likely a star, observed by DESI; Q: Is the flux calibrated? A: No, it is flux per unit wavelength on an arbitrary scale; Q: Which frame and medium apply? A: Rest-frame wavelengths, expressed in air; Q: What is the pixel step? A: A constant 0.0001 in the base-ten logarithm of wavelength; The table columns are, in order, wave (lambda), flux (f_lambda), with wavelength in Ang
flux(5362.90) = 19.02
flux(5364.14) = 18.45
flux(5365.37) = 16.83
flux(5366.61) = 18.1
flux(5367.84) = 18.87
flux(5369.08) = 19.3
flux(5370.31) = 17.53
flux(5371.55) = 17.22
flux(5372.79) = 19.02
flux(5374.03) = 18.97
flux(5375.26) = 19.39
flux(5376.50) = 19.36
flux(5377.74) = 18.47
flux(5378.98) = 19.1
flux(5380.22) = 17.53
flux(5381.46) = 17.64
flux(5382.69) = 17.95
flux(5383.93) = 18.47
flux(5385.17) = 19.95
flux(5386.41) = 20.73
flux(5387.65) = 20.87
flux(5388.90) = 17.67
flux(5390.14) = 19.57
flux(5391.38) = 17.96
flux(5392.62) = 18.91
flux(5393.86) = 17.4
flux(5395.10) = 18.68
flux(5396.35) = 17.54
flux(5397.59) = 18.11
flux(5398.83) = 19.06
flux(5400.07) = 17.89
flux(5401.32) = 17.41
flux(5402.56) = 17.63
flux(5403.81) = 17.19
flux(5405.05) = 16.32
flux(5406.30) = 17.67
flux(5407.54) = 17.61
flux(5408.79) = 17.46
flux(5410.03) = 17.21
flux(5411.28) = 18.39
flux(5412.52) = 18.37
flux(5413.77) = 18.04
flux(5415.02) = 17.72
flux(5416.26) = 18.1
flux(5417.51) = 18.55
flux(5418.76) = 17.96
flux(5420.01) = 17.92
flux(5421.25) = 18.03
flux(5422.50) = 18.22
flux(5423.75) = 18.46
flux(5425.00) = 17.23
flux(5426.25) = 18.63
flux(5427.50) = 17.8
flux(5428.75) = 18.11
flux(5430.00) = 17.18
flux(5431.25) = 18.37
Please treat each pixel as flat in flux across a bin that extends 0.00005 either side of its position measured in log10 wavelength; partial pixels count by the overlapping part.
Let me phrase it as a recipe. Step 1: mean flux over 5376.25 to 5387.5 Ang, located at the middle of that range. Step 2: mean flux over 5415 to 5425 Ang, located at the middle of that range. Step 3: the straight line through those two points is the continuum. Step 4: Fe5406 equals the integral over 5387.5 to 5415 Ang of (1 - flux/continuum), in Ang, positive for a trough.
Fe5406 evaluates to 0.73 Ang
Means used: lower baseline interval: 18.9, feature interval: 18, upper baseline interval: 18.1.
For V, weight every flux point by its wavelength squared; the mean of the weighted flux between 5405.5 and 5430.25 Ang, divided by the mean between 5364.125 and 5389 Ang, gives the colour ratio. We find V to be 0.98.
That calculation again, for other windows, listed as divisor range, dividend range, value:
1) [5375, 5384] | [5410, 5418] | 0.99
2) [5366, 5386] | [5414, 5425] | 0.99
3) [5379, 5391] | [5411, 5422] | 0.97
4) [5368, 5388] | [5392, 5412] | 0.95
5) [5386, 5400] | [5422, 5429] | 0.98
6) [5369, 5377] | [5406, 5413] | 0.97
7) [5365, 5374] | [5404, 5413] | 0.98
